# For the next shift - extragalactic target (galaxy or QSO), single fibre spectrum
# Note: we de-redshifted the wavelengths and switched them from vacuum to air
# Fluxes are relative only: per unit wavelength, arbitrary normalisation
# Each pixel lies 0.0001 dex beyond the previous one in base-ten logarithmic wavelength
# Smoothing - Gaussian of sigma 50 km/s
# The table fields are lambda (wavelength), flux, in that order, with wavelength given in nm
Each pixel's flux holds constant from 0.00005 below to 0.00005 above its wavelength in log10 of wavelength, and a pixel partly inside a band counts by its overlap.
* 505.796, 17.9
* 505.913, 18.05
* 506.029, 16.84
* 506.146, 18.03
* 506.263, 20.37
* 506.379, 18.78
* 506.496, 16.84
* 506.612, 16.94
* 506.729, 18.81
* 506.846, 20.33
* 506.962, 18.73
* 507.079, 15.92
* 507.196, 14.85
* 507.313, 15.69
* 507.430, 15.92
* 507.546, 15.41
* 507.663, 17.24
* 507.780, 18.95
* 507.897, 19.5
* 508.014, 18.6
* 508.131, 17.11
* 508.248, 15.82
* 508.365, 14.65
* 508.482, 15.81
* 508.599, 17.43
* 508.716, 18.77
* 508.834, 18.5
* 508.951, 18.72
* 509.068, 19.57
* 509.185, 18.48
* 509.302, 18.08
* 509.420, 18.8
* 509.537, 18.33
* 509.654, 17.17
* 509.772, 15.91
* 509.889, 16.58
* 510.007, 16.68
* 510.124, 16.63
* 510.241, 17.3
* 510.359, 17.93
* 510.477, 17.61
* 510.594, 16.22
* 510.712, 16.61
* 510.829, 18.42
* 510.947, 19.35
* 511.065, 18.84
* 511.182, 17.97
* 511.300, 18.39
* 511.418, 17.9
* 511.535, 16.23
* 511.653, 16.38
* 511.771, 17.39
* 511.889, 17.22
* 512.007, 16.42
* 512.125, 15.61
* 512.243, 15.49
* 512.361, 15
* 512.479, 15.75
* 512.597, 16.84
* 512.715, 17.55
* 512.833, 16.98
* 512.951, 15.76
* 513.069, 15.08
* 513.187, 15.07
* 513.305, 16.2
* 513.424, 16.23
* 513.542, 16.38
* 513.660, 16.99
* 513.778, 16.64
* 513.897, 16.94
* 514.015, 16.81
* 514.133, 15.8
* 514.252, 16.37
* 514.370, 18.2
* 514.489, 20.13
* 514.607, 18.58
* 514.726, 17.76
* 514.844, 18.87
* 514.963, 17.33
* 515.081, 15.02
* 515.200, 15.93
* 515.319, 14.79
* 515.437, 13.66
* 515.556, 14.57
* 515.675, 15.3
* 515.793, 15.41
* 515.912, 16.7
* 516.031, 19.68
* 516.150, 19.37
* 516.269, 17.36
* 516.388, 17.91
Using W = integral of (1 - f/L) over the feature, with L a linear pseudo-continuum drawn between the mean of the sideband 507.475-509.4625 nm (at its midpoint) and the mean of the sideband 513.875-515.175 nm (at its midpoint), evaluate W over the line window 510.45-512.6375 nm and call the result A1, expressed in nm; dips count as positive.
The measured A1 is 0.07 nm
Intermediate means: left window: 17.7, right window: 17.4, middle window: 17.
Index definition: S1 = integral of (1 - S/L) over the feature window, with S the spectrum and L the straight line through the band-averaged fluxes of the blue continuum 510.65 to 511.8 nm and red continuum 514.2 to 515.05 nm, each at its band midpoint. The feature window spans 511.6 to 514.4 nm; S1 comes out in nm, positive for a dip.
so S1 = 0.25 nm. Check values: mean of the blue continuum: 17.8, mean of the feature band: 16.4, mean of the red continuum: 18.1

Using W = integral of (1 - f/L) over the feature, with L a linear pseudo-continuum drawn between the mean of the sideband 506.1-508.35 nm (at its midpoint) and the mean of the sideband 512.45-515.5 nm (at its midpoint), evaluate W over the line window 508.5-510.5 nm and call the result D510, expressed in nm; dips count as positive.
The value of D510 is -0.06 nm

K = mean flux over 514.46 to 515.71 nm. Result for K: 16.5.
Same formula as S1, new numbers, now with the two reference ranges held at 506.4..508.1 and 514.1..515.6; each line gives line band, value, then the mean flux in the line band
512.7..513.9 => 0.042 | 16.3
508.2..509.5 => -0.033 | 17.7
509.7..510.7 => 0.018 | 16.8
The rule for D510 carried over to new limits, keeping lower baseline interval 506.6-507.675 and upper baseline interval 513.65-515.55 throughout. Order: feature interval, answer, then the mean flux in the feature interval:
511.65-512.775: 0.03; 16.4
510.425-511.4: -0.06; 17.9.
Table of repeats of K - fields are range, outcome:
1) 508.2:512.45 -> 17.3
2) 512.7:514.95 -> 17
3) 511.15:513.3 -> 16.5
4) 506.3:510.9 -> 17.4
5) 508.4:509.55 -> 18.2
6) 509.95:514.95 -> 17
